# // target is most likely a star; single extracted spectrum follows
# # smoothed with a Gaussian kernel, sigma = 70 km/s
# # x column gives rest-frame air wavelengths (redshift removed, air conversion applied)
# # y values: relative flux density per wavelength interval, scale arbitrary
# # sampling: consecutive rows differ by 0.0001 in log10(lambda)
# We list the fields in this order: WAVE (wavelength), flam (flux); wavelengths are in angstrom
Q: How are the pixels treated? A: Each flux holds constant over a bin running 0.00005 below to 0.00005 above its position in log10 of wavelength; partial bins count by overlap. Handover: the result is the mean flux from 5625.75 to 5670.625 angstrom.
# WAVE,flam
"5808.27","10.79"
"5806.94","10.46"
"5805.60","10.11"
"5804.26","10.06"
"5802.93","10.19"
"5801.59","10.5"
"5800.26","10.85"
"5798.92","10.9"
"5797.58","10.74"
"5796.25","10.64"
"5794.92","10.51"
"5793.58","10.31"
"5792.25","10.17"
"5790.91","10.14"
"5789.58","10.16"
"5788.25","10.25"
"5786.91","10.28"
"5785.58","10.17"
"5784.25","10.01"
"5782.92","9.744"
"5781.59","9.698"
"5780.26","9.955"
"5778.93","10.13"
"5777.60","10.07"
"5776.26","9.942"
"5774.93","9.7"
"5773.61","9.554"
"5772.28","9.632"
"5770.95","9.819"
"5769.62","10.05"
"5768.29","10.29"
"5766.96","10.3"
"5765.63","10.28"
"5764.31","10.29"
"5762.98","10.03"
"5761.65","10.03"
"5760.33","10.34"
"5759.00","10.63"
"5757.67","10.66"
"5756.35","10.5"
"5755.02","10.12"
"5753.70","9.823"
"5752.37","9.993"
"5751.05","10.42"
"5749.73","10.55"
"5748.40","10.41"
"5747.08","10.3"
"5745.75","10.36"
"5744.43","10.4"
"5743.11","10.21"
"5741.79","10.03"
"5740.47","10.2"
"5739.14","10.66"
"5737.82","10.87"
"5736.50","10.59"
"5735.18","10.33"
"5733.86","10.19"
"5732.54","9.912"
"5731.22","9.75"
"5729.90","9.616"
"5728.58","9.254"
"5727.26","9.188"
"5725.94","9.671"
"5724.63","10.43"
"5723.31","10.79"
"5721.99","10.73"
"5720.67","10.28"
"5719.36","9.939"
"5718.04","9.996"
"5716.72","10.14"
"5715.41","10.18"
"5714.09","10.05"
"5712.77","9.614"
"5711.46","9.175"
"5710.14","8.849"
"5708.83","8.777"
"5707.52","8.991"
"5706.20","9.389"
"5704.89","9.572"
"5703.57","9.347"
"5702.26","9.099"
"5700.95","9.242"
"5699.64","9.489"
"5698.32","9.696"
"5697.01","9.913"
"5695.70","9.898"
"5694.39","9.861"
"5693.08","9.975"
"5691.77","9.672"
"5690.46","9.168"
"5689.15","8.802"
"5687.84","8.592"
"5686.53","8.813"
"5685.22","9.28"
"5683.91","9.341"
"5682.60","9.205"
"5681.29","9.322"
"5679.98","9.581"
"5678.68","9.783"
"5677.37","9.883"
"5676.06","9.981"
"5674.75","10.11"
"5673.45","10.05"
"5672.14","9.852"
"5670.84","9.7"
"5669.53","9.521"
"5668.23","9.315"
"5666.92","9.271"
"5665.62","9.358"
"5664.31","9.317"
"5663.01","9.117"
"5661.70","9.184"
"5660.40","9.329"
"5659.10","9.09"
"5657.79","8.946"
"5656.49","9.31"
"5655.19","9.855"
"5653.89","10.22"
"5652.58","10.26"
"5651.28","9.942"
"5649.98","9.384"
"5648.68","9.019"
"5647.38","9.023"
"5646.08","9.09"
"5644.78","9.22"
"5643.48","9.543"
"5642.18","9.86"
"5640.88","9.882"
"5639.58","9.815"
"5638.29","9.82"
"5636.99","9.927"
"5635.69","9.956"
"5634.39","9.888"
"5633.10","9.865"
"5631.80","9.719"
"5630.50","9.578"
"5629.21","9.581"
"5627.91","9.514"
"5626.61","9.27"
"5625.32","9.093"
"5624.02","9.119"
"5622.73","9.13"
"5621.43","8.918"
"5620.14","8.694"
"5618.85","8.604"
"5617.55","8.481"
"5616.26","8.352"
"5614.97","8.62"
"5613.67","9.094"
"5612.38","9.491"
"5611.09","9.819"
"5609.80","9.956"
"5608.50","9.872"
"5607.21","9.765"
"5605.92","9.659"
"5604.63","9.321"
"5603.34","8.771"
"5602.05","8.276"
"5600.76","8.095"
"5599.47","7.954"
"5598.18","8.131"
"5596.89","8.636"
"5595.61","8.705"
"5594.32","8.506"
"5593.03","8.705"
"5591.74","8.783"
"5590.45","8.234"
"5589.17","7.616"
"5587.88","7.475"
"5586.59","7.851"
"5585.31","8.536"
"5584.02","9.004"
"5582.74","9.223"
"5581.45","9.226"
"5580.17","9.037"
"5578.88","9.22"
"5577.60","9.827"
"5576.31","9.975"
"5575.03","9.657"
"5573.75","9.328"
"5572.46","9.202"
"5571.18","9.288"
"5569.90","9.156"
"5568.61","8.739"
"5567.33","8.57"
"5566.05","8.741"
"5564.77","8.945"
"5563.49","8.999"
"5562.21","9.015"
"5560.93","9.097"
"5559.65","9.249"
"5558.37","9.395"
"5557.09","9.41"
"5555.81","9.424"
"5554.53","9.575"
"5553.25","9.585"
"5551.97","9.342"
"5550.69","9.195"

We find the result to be 9.53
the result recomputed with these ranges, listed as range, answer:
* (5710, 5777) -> 10.1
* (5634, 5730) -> 9.58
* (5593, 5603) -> 8.37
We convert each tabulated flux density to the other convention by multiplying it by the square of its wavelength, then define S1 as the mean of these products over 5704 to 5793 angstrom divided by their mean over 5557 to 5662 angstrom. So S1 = 1.15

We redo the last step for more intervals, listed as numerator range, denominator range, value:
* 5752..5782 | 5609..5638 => 1.14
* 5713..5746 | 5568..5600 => 1.21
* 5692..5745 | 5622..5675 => 1.06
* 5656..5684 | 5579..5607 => 1.13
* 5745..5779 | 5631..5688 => 1.10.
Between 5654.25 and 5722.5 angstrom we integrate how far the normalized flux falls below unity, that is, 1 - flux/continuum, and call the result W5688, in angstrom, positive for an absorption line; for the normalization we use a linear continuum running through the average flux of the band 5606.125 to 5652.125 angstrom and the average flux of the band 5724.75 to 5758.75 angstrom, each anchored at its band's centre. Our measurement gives 2.0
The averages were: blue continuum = 9.4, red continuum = 10.2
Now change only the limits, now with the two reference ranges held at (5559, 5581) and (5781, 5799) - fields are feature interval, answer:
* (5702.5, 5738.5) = 0.3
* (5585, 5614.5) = 1.8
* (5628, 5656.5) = -0.4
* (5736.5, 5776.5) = -0.5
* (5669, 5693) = 0.6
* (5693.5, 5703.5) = 0.2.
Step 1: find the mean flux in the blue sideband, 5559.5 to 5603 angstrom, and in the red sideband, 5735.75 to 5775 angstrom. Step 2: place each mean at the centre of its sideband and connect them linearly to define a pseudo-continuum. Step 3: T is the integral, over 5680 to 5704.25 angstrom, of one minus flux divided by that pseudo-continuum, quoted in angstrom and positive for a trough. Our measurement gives 0.8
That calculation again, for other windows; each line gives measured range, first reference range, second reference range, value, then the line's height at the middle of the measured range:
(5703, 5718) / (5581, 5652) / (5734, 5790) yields 0.48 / 9.8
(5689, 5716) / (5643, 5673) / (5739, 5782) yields 0.75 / 9.75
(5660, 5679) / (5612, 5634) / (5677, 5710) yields -0.60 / 9.29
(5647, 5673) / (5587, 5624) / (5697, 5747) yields -0.48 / 9.29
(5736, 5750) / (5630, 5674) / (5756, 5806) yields -0.56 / 10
